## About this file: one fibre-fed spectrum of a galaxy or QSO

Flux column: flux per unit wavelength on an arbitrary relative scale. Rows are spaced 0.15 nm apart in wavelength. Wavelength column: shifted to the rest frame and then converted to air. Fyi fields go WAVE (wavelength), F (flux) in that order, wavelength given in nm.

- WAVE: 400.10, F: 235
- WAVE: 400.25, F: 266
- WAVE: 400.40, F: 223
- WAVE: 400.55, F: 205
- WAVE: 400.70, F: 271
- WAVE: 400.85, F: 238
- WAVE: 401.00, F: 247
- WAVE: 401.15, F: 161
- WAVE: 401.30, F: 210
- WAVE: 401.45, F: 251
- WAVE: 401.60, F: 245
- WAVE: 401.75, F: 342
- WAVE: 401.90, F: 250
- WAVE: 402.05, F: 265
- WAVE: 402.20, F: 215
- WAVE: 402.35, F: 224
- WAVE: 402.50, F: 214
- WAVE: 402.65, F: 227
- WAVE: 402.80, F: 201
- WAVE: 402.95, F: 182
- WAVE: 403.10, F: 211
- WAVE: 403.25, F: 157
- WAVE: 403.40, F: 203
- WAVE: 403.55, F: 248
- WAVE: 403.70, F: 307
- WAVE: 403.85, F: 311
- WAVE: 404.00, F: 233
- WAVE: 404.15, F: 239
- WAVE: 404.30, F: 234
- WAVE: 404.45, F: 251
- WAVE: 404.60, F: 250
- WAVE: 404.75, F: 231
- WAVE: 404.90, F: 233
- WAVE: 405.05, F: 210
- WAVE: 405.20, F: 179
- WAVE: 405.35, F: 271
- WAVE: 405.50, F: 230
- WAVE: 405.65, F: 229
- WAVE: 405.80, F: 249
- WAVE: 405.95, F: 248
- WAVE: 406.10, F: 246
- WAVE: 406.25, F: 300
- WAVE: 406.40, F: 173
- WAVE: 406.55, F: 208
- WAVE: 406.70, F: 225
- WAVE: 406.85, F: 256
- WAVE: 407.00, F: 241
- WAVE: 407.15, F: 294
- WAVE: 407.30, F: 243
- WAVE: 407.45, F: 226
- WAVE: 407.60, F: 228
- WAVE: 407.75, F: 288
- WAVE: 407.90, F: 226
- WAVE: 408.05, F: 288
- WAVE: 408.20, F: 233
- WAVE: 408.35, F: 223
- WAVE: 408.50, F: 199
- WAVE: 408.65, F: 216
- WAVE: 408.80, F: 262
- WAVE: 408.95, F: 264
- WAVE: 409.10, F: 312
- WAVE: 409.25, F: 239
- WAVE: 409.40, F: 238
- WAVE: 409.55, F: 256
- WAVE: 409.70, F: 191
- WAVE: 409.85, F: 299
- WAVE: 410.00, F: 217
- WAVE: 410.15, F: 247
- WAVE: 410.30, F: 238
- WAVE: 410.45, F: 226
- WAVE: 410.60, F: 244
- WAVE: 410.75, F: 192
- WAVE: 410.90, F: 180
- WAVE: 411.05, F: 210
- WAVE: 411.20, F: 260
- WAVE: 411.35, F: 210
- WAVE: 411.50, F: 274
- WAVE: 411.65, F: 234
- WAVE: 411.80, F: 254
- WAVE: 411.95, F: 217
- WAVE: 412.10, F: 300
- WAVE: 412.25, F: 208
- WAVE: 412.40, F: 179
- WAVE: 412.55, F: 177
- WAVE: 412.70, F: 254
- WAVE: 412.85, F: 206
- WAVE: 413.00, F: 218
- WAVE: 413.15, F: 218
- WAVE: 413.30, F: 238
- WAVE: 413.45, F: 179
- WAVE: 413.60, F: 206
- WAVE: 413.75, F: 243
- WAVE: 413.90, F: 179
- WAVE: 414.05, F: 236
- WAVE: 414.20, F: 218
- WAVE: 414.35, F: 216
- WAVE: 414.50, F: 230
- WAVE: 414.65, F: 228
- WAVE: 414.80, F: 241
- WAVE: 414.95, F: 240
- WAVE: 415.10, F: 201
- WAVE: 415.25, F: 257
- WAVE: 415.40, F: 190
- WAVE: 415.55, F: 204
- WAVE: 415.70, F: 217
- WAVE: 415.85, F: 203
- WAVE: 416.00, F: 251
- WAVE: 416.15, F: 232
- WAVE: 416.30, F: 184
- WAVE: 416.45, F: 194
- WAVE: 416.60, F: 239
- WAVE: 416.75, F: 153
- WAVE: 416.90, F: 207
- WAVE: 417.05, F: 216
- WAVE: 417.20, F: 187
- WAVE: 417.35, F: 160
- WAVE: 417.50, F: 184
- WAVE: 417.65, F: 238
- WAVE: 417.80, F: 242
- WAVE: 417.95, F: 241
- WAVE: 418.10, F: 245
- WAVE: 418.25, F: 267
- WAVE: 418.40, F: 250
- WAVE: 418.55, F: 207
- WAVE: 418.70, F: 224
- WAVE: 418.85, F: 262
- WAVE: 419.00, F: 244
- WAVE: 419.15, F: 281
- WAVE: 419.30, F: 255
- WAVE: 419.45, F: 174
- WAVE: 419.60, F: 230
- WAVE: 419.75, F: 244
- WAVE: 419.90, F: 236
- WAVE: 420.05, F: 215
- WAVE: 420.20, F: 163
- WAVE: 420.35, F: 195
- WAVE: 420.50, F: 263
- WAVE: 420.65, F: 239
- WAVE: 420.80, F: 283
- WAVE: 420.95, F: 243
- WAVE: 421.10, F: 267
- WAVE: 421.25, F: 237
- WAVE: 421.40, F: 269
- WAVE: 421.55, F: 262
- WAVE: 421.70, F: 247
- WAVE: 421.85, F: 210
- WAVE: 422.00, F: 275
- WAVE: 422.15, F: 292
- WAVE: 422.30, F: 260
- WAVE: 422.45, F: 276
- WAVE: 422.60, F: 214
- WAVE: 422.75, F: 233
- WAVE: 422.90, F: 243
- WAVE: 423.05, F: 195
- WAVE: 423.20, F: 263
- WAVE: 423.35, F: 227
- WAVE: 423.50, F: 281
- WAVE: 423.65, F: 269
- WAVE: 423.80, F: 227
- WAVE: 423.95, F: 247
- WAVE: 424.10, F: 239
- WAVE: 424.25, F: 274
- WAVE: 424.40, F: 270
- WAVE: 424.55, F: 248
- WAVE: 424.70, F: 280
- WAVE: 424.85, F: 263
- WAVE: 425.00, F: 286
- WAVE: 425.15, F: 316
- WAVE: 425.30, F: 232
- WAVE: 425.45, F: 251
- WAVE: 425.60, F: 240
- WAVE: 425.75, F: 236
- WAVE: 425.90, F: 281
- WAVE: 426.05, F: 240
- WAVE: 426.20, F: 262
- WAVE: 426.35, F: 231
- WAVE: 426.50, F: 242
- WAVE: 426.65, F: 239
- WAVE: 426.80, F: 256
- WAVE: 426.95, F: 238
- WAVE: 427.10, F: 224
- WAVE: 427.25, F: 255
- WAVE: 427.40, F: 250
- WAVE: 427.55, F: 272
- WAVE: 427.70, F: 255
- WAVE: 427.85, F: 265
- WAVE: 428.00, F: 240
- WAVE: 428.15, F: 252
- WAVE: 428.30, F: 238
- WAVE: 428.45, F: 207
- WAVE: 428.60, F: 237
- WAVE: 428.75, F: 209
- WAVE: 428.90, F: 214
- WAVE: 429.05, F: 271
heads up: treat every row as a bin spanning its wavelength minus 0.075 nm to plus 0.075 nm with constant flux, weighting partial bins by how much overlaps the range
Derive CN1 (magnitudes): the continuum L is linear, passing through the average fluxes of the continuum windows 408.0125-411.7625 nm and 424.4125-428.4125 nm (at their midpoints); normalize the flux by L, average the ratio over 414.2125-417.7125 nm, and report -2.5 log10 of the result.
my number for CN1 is 0.15 mag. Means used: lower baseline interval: 238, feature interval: 212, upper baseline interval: 253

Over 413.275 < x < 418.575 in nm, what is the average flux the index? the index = 217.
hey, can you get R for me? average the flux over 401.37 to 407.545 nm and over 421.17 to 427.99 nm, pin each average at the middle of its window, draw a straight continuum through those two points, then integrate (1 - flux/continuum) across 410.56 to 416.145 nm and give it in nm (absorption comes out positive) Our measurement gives 0.51 nm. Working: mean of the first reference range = 238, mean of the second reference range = 253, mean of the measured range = 222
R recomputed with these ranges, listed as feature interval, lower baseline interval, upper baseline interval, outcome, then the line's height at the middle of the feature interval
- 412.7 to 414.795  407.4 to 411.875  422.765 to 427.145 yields 0.206 nm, 243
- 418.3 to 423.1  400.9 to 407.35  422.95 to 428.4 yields 0.149 nm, 248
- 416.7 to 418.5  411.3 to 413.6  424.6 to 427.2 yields 0.145 nm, 235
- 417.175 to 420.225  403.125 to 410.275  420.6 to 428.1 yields 0.262 nm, 249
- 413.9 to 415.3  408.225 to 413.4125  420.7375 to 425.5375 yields 0.075 nm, 239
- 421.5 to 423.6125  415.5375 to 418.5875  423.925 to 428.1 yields -0.080 nm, 240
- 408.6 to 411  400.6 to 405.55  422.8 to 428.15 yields 0.010 nm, 240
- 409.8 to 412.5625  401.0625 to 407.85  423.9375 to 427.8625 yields 0.136 nm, 242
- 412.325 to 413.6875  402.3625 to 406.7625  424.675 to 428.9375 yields 0.166 nm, 238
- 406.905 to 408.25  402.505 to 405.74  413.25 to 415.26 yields -0.150 nm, 227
